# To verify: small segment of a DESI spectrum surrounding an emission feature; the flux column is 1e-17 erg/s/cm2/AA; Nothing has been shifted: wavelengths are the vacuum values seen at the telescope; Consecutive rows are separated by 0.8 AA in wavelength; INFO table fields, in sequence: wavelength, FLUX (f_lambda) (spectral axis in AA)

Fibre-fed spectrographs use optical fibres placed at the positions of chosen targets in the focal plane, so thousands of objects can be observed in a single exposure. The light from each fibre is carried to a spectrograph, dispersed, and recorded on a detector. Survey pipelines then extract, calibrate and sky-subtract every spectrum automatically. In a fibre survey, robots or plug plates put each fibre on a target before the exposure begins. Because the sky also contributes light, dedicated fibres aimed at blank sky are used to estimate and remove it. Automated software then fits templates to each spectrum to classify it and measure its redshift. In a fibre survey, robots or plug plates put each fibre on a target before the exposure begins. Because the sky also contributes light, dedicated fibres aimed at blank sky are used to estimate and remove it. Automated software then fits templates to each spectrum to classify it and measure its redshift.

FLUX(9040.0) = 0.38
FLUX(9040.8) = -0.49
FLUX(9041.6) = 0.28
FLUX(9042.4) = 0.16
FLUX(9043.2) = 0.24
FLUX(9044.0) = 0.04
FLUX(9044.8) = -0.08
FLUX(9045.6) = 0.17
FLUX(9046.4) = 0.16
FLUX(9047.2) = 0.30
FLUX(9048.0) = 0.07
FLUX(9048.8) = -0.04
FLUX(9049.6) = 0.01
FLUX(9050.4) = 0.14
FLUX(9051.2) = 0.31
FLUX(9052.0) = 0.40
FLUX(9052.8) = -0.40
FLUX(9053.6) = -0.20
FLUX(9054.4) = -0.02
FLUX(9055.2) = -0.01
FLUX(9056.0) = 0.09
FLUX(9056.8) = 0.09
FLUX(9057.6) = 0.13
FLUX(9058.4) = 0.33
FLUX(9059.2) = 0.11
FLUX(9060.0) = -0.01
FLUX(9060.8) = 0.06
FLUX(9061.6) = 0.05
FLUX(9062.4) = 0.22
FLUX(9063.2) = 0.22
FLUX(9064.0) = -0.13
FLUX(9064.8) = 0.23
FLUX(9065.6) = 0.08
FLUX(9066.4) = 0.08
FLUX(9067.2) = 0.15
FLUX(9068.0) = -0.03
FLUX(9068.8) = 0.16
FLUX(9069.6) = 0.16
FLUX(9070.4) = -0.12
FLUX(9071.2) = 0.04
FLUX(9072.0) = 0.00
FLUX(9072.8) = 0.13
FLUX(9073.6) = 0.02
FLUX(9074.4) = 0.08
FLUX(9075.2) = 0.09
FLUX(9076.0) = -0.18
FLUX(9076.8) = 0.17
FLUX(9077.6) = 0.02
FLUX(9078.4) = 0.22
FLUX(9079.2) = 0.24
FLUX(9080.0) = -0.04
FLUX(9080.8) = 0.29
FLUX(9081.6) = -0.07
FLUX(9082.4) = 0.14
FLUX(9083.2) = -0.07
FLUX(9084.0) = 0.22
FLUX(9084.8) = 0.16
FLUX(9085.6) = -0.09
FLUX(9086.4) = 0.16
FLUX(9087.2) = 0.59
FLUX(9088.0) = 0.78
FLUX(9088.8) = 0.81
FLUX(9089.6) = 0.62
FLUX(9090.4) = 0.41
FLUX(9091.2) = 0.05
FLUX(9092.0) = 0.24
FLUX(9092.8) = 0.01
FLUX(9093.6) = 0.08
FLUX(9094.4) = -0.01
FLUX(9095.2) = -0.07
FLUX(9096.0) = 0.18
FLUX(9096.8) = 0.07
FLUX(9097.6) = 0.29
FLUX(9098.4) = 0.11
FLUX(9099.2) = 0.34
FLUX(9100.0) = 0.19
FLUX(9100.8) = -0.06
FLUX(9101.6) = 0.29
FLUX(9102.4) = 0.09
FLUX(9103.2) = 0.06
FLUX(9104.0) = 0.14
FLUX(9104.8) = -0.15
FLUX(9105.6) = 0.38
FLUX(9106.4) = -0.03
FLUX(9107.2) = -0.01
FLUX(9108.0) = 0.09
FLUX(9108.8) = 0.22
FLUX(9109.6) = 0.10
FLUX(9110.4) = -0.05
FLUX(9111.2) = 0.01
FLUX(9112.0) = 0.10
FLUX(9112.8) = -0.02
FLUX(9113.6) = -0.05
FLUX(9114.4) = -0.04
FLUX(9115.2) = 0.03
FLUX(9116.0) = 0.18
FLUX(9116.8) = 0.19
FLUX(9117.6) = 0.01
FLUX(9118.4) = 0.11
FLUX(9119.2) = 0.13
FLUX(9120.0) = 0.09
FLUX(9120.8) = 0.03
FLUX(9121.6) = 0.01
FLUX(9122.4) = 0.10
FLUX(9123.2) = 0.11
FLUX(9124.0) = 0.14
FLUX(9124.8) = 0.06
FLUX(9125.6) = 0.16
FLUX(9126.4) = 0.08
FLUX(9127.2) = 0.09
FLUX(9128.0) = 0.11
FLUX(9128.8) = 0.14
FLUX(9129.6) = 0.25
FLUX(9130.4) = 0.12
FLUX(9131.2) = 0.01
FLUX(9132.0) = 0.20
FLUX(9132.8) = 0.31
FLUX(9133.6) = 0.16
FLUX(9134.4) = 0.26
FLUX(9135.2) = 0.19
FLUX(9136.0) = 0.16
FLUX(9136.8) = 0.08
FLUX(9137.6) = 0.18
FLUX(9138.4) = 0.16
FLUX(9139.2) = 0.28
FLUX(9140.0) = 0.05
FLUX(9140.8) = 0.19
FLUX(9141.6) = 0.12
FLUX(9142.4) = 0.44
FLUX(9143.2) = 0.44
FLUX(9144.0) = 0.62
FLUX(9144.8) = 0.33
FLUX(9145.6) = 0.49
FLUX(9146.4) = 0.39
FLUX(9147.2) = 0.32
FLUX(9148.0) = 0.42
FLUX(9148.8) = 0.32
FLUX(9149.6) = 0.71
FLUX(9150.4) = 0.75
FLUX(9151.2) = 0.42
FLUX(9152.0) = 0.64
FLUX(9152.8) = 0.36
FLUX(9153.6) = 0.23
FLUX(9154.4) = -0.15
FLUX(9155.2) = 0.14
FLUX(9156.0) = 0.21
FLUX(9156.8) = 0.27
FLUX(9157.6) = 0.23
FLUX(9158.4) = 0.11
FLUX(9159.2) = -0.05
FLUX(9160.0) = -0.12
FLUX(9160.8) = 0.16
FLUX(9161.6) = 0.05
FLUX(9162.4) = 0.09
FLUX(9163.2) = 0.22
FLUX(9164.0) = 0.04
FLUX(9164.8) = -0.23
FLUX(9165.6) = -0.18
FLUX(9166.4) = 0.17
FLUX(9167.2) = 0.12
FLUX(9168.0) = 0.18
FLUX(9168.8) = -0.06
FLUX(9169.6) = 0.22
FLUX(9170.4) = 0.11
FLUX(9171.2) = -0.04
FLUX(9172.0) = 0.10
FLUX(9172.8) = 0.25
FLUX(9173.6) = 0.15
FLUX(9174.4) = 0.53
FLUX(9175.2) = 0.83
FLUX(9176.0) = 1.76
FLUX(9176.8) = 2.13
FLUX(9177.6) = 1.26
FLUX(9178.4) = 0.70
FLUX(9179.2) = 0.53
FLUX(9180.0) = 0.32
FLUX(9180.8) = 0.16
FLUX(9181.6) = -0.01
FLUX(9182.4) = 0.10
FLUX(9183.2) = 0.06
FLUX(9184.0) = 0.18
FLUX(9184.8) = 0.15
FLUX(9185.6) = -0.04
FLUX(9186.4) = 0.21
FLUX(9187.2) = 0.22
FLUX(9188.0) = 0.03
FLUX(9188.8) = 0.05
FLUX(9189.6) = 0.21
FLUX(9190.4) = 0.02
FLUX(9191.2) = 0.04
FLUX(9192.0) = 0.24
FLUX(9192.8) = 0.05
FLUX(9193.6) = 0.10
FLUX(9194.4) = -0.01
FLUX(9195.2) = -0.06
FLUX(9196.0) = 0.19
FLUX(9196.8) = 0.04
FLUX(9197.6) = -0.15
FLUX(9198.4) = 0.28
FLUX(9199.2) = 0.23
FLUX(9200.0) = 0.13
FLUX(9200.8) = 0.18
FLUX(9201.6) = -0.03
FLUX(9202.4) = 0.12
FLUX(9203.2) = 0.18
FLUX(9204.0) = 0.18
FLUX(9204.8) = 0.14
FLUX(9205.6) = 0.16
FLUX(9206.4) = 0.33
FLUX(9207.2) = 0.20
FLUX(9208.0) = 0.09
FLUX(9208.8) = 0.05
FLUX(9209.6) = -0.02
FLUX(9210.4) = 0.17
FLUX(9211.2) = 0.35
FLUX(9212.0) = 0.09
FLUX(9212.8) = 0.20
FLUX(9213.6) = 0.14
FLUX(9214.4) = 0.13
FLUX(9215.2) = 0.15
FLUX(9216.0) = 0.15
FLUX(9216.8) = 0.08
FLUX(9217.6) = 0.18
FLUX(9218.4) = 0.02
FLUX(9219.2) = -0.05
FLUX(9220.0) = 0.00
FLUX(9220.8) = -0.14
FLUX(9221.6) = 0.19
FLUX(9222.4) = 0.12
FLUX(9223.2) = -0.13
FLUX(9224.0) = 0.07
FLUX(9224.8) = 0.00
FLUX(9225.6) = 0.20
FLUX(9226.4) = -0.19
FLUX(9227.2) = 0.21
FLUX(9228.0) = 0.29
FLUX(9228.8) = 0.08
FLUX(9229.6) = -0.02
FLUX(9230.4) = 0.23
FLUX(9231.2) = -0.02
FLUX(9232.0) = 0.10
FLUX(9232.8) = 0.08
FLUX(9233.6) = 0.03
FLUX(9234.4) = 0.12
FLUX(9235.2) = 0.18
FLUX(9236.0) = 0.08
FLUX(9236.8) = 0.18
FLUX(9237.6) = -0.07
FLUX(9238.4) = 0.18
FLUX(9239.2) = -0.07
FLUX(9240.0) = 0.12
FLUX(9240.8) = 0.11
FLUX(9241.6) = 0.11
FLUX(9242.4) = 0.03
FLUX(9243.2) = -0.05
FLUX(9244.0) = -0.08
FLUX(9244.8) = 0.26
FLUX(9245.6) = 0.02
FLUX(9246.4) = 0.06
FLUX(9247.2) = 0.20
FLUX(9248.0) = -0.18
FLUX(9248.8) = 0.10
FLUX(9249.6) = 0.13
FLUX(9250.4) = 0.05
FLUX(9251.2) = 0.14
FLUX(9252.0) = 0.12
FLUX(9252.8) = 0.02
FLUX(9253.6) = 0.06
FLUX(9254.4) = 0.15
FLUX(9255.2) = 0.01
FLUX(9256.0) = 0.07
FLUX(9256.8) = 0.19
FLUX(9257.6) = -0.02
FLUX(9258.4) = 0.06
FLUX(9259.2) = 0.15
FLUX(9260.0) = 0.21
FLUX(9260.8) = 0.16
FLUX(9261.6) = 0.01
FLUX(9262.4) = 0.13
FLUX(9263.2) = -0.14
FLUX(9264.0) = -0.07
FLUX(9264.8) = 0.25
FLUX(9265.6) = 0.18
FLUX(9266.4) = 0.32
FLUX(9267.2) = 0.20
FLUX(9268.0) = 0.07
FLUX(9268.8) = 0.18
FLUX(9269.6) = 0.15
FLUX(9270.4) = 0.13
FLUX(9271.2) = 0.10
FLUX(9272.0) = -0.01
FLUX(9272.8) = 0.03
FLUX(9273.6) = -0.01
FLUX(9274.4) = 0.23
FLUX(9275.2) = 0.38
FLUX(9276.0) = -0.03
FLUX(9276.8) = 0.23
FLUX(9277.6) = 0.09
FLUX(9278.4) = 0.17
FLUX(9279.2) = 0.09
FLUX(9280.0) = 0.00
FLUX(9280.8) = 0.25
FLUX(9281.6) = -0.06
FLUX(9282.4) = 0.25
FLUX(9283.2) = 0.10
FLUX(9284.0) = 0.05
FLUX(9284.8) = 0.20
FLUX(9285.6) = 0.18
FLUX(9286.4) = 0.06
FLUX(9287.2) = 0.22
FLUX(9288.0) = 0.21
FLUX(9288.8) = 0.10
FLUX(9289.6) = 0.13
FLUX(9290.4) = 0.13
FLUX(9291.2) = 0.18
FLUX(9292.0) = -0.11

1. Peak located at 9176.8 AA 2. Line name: [O III] 5007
